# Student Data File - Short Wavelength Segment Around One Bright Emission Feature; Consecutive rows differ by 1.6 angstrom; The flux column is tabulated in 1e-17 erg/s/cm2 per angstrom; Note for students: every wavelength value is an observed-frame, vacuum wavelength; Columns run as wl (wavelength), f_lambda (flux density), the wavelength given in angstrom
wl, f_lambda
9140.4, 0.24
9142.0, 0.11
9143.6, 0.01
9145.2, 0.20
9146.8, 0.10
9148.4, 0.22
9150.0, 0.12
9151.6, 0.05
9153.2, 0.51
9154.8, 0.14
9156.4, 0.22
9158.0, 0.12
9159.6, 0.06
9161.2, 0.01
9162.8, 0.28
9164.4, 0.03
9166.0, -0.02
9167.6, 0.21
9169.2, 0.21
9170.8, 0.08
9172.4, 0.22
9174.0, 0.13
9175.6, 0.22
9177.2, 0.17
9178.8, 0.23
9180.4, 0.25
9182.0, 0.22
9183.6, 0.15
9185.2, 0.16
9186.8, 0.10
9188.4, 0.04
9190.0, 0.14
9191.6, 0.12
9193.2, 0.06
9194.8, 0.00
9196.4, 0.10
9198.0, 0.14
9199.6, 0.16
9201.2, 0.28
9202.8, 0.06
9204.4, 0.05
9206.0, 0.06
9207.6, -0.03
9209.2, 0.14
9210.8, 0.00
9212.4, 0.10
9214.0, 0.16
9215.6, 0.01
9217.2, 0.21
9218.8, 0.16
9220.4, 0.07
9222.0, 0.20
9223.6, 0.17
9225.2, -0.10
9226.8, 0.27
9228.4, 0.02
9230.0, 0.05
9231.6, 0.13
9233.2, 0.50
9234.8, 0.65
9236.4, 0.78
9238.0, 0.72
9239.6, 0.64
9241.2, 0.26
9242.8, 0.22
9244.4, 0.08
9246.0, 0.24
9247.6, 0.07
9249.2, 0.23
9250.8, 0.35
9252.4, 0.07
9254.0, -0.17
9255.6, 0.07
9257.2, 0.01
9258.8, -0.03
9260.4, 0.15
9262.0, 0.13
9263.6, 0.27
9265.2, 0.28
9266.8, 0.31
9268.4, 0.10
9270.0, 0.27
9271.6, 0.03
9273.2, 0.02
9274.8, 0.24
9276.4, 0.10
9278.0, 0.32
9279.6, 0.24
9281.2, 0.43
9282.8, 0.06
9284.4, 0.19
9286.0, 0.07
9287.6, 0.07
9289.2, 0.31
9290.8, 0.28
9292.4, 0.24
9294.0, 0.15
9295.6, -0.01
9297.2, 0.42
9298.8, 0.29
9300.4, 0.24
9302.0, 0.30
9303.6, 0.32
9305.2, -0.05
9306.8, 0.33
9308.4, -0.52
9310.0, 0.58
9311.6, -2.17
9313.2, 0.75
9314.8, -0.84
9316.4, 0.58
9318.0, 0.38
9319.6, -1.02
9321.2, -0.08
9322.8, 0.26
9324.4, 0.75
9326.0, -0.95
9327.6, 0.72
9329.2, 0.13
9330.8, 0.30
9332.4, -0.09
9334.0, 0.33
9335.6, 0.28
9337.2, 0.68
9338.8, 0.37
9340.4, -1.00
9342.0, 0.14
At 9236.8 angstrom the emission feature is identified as Hbeta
